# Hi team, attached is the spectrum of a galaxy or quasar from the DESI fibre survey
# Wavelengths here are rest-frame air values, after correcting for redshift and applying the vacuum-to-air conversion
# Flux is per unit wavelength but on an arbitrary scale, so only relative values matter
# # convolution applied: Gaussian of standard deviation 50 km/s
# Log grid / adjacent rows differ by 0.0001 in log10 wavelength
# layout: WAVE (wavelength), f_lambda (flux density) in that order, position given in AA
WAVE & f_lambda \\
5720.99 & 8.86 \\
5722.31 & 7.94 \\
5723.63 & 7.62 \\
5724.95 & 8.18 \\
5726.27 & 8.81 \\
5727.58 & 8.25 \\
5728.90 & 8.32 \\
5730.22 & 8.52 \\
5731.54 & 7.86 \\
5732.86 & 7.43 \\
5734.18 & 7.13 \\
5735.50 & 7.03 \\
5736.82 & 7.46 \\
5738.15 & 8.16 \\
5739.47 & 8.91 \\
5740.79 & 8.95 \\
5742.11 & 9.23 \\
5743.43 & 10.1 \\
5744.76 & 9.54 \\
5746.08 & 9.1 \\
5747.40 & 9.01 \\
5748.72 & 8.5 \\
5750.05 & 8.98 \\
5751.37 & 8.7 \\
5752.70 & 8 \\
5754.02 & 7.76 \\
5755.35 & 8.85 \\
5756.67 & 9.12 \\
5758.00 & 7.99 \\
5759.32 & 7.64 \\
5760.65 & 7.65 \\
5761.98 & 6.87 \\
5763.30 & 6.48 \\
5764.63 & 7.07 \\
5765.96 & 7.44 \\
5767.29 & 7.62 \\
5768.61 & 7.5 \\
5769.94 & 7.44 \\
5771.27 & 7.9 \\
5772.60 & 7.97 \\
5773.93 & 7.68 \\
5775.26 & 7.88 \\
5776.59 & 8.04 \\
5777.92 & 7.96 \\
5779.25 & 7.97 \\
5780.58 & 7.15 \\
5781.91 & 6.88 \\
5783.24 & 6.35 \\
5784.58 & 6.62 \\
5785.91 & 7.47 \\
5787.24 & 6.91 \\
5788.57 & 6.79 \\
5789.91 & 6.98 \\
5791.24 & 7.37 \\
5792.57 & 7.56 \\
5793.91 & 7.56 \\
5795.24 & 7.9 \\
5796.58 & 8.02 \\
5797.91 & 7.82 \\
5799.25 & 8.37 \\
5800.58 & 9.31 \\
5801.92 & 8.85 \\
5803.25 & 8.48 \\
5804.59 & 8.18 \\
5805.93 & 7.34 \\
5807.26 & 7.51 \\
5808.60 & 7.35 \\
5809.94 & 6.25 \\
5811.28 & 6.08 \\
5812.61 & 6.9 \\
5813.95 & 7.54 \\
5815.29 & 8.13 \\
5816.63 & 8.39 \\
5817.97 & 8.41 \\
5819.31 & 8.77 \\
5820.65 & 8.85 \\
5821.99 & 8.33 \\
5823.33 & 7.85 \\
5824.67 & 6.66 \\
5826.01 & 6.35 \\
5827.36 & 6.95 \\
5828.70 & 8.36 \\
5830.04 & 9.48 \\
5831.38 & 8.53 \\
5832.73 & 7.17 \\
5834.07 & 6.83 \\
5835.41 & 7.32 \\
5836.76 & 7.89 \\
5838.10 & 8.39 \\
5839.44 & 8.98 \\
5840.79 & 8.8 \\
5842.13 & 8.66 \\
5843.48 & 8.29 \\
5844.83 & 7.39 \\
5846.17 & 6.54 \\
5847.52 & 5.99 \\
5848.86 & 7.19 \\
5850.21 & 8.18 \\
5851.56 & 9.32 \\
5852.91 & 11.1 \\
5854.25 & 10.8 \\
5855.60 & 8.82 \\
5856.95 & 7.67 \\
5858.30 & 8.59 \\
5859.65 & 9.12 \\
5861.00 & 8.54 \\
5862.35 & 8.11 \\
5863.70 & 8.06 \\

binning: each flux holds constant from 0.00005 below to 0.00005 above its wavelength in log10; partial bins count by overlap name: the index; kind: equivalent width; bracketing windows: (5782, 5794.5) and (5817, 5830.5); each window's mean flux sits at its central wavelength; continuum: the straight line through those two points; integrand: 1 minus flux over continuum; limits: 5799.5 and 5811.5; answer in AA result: -0.47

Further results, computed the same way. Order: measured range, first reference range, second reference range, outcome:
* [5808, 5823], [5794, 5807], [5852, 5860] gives 1.4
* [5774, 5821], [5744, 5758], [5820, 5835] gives 2.8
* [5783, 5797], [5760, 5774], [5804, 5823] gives 0.6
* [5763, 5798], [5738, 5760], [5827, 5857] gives 4.7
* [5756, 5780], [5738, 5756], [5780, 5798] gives 1.1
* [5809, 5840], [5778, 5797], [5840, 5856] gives 0.9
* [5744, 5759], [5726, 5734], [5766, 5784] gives -1.6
